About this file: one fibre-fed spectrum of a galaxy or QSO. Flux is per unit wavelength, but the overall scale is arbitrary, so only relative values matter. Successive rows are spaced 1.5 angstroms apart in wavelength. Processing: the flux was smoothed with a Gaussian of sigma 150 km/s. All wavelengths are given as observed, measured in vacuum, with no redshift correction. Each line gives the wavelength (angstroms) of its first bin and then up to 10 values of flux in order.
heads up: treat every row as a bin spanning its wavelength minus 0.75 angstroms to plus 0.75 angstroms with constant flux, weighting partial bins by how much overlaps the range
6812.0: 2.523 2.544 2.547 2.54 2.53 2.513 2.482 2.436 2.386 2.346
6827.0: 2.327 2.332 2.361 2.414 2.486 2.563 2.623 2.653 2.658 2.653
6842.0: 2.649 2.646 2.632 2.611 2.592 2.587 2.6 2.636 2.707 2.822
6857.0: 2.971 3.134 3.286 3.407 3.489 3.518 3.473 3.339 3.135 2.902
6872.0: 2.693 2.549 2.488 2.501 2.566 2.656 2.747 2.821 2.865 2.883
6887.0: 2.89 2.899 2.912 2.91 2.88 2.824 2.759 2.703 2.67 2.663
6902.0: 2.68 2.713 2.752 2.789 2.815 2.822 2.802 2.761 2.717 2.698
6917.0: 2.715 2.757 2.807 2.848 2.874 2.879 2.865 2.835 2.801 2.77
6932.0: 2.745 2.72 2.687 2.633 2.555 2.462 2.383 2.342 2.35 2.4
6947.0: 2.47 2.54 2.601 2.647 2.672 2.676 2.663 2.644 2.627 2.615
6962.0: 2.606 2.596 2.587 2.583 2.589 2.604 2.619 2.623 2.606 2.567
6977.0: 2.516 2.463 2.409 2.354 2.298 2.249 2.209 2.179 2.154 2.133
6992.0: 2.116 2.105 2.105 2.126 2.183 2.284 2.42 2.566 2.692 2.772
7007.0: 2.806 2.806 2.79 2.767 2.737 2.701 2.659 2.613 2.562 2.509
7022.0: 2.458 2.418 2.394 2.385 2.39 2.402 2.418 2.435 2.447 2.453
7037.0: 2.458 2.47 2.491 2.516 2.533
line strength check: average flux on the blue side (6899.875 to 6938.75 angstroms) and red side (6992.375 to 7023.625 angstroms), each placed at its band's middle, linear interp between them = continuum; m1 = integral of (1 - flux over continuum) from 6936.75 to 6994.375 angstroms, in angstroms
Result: 3.7 angstroms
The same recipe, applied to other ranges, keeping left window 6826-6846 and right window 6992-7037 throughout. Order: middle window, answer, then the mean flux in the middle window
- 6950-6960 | -0.6 angstroms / 2.65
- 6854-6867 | -3.6 angstroms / 3.23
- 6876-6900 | -2.5 angstroms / 2.78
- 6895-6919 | -2.1 angstroms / 2.74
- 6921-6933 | -1.5 angstroms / 2.82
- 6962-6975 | -0.5 angstroms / 2.6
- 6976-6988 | 0.7 angstroms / 2.34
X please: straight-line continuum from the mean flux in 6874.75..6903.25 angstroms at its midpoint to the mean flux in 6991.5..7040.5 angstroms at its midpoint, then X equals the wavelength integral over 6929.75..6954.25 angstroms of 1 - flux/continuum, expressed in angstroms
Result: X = 0.7 angstroms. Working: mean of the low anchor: 2.76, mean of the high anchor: 2.48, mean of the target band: 2.56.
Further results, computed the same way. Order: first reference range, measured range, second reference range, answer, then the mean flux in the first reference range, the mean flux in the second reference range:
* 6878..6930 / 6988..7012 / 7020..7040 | 0.9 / 2.79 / 2.43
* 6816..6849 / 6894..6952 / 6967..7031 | -4.7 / 2.52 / 2.46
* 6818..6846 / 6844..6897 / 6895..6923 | -4.9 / 2.51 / 2.75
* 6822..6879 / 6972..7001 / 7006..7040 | 3.3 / 2.74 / 2.55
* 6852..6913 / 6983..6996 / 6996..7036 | 2.2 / 2.88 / 2.53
